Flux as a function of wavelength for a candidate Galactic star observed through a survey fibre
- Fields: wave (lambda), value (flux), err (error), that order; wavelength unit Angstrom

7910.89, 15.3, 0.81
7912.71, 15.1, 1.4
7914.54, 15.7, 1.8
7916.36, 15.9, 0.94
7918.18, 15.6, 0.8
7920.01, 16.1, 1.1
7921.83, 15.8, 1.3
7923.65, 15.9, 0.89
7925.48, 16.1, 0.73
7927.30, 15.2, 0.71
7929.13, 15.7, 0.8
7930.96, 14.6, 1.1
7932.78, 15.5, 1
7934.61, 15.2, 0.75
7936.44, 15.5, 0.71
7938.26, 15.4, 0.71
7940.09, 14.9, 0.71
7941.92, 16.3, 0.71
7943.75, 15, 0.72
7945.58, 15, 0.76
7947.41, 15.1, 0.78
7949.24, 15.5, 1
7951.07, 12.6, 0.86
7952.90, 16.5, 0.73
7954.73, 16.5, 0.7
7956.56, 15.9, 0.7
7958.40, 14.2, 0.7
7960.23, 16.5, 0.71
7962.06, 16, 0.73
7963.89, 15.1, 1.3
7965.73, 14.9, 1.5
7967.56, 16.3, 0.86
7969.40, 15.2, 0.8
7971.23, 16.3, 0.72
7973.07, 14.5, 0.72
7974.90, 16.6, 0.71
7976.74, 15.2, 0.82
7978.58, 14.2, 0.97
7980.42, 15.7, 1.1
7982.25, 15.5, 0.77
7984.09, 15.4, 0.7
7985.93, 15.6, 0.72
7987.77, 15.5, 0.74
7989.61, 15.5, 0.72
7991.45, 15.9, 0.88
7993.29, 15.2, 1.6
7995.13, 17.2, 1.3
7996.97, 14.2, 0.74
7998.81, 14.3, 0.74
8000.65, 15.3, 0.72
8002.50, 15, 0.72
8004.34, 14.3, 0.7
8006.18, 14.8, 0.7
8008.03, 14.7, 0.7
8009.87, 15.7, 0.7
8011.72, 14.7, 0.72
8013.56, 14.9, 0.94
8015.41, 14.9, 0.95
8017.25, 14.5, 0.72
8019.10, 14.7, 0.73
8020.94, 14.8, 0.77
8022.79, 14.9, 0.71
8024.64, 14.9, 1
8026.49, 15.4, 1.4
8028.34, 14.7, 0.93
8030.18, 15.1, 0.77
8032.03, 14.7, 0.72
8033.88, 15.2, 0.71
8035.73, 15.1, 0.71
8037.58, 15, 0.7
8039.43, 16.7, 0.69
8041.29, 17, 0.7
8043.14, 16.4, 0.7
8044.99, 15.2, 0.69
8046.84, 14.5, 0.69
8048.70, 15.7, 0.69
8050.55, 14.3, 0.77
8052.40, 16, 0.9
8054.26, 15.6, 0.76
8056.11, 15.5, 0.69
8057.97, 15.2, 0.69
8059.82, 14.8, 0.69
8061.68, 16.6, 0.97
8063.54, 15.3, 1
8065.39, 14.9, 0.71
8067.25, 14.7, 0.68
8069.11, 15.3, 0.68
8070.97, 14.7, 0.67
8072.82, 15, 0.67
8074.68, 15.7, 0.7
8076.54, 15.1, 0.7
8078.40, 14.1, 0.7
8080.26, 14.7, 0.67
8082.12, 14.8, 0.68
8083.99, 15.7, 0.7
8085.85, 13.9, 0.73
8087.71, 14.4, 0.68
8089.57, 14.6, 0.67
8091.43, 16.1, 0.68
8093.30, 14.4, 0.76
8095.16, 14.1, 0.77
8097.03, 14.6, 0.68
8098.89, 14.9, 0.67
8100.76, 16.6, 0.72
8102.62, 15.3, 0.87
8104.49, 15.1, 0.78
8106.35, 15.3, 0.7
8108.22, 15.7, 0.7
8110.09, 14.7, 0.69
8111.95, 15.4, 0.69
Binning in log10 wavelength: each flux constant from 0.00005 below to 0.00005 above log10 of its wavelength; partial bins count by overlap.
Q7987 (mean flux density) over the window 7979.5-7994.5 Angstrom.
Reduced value 15.6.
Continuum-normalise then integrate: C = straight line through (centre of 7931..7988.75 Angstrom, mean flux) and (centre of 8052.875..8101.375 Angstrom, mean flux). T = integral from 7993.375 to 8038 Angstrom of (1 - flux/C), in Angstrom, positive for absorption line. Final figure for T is 0.8 Angstrom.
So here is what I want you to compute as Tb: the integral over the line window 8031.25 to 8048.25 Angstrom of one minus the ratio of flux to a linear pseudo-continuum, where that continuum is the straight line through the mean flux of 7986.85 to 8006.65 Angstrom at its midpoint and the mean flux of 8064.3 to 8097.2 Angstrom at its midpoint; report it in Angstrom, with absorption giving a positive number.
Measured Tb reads -0.6 Angstrom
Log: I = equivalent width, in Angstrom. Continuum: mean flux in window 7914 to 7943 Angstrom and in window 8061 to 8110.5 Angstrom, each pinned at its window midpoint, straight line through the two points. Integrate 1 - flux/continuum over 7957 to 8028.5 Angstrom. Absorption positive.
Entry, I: 0.7 Angstrom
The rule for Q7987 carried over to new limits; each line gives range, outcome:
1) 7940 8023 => 15.3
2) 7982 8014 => 15.2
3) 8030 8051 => 15.4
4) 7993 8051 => 15.1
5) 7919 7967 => 15.4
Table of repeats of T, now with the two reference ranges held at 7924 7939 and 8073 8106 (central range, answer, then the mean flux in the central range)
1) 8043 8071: -0.43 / 15.3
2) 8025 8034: 0.08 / 15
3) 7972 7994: -0.20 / 15.4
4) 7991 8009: 0.17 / 15.1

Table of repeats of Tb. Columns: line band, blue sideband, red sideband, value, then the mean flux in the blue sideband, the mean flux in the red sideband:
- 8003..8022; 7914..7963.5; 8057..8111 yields 0.6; 15.5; 15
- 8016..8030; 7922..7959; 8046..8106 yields 0.3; 15.3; 15.1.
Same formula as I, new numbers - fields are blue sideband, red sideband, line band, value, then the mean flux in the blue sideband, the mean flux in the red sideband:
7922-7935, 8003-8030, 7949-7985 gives -0.5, 15.5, 14.9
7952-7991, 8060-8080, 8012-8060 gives 0.2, 15.6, 15.1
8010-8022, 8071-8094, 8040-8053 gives -0.7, 14.8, 14.9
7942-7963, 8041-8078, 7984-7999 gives -0.1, 15.4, 15.3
